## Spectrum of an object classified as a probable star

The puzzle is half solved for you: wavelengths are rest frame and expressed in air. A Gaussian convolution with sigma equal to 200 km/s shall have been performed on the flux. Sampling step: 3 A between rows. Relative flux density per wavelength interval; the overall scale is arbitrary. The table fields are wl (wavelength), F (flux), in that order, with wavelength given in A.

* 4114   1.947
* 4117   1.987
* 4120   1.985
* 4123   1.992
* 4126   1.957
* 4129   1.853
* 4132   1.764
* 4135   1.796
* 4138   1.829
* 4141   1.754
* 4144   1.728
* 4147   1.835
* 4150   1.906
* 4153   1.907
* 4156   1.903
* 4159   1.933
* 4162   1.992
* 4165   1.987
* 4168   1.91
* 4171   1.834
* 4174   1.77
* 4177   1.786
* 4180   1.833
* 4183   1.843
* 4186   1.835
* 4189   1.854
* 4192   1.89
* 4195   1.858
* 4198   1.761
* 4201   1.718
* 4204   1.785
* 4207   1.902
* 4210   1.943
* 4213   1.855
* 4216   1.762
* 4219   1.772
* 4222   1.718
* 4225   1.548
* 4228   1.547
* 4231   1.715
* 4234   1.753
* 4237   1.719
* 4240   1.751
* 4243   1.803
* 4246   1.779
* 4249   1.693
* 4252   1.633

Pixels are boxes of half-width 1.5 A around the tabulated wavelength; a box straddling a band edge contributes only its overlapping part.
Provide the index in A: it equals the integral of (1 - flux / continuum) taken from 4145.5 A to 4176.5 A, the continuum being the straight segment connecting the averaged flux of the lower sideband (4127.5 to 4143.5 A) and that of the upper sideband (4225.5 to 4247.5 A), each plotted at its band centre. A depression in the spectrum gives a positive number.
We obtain -2.1 A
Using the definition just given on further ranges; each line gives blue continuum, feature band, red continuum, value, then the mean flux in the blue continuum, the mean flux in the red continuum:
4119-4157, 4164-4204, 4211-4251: -0.9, 1.86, 1.73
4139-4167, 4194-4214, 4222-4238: -1.1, 1.88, 1.66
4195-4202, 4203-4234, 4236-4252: 0.0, 1.77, 1.74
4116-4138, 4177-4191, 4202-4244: -0.2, 1.9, 1.75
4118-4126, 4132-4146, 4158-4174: 1.3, 1.98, 1.92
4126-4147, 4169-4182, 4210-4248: -0.3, 1.8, 1.73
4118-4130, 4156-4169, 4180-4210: -0.4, 1.95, 1.83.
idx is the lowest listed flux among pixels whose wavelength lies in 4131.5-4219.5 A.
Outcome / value 1.718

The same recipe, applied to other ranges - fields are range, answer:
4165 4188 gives 1.77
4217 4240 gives 1.547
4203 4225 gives 1.548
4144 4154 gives 1.728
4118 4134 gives 1.764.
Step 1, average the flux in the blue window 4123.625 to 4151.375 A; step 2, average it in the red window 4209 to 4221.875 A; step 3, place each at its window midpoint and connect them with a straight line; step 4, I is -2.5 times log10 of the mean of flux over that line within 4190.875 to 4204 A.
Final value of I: 0.01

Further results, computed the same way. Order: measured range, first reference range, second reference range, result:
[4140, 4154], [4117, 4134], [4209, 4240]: 0.03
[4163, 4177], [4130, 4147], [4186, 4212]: -0.03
